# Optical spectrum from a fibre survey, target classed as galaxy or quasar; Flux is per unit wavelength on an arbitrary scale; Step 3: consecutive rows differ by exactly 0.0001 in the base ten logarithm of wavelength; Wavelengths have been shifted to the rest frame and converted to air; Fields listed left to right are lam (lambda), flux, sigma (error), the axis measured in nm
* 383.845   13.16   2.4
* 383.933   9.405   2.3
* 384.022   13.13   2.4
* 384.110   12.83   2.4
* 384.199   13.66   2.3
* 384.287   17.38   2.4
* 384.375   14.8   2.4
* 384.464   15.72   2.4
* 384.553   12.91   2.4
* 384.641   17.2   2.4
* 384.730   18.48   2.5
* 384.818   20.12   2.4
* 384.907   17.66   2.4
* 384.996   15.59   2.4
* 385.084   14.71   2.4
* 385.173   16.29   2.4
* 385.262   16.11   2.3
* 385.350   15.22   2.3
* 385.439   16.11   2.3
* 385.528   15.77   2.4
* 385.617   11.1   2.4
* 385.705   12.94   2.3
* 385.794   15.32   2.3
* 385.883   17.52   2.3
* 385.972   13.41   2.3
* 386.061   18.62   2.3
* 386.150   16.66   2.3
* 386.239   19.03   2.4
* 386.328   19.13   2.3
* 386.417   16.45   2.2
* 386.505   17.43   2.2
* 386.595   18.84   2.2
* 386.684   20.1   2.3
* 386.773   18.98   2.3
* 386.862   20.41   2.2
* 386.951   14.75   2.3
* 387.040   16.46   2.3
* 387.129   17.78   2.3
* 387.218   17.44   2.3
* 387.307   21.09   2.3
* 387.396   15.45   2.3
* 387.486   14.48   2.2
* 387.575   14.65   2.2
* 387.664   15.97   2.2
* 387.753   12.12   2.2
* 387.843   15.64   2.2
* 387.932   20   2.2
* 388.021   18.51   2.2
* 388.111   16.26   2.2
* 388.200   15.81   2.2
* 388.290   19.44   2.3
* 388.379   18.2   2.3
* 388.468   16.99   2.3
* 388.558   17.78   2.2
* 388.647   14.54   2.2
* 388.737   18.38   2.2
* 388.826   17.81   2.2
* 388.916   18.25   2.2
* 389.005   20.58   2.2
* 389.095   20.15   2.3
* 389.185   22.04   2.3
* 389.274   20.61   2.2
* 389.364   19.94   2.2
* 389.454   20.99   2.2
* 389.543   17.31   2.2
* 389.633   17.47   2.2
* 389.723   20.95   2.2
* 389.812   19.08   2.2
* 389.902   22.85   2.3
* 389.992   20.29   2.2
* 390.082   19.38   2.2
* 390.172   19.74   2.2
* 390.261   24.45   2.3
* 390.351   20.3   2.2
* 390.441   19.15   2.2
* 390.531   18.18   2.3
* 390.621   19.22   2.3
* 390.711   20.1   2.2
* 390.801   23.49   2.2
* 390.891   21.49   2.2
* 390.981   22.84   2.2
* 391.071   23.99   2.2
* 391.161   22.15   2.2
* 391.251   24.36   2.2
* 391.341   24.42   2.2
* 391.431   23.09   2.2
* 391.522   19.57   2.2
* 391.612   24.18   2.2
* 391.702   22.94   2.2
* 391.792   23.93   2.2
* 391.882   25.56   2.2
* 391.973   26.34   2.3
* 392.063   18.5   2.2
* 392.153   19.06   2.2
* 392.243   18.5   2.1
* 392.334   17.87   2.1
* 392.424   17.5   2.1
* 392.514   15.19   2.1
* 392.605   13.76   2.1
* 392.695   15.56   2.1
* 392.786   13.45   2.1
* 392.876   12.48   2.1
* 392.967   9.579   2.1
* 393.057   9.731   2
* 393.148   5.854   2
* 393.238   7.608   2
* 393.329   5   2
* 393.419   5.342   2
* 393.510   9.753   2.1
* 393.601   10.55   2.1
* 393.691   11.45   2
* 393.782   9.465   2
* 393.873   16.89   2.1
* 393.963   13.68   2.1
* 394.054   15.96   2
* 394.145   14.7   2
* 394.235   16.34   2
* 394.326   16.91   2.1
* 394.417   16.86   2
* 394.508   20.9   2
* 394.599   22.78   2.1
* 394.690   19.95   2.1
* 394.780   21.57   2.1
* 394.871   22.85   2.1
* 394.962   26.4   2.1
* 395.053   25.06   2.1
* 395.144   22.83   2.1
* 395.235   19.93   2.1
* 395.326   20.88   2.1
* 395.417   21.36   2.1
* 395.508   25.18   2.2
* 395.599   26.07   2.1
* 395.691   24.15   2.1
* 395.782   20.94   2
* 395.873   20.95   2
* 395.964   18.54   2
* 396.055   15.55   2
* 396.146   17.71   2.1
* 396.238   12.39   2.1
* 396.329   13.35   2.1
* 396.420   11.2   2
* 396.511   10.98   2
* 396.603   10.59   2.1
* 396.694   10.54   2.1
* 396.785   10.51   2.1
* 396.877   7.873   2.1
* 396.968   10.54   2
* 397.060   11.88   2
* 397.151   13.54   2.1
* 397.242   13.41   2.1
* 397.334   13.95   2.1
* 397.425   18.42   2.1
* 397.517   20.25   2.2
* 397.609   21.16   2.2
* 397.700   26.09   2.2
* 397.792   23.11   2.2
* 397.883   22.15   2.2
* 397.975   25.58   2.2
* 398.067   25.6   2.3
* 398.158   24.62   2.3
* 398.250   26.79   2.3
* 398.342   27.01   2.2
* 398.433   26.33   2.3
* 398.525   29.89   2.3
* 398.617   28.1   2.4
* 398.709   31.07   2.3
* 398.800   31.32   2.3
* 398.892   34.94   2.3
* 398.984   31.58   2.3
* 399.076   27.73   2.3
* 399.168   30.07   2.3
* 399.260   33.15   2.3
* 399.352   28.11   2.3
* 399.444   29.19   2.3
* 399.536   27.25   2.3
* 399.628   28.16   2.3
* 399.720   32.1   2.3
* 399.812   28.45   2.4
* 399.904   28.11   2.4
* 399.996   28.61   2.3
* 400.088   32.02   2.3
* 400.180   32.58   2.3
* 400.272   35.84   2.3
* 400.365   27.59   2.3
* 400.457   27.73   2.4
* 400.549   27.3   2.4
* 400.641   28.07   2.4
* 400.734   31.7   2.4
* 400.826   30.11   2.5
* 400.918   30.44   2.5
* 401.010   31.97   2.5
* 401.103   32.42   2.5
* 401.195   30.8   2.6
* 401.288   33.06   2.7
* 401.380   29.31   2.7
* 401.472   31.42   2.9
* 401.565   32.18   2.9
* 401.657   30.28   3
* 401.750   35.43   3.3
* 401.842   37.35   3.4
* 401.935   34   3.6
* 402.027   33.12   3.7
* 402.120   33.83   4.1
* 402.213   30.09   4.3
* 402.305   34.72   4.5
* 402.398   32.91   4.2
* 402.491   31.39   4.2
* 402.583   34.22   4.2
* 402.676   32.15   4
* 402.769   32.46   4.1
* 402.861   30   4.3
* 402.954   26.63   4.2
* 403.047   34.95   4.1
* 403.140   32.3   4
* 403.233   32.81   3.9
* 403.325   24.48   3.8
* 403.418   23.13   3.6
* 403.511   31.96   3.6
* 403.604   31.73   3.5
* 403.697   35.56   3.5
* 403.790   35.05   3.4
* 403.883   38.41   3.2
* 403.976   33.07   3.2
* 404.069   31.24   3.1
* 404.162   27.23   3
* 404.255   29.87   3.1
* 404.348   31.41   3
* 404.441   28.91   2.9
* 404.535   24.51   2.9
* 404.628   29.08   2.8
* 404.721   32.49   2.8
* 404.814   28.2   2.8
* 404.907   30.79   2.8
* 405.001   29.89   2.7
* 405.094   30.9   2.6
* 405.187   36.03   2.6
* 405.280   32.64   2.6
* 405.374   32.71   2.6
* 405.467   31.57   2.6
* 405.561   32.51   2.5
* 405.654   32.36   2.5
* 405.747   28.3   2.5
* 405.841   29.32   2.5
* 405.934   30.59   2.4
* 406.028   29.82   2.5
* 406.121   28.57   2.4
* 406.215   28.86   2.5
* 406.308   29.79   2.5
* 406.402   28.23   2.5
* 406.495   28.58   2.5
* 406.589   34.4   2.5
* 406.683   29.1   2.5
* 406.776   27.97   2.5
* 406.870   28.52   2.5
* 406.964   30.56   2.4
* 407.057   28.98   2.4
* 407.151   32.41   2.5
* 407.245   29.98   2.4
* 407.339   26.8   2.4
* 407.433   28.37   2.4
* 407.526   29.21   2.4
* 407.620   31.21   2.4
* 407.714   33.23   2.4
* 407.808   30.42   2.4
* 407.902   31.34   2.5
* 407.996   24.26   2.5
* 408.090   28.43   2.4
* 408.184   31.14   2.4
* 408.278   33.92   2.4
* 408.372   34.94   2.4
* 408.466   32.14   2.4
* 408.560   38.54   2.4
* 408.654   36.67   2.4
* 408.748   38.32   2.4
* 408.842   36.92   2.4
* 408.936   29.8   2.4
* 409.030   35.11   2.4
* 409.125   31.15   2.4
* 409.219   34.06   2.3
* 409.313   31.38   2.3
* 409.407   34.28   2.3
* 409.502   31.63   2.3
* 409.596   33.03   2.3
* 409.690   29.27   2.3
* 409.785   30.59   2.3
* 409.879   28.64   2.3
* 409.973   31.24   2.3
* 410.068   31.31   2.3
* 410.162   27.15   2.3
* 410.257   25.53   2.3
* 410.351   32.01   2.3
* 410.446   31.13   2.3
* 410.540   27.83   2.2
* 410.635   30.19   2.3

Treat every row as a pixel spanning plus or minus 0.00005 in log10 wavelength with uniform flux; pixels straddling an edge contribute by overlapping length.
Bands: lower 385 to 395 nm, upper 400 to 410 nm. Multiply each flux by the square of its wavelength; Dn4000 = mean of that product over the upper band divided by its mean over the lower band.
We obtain 1.91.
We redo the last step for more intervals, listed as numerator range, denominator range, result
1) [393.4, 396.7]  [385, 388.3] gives 1.10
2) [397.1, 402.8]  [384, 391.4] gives 1.71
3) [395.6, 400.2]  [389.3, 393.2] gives 1.21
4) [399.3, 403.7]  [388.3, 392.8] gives 1.63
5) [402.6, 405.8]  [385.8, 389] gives 1.96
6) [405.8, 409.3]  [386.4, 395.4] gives 1.87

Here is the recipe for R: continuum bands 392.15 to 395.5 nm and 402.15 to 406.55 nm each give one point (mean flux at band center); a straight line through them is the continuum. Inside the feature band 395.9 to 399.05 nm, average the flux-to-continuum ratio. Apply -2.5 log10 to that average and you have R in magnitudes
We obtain 0.076 mag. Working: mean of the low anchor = 15.8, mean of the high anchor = 30.9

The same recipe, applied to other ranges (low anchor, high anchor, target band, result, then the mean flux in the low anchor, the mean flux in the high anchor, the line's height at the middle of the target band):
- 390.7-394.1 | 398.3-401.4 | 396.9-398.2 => 0.34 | 16.8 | 30.1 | 26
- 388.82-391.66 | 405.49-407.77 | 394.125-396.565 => 0.21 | 20.9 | 29.9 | 23.7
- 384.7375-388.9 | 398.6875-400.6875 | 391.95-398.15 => 0.45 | 16.8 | 30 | 25.3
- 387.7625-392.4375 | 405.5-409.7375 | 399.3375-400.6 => -0.12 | 20.2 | 31.2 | 26.4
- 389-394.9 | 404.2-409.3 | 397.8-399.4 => -0.18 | 18.1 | 31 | 23.9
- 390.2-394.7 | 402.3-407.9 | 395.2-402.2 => -0.04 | 17.4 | 30.7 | 24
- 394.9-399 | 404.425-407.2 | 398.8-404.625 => -0.21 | 20.6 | 30.2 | 25.8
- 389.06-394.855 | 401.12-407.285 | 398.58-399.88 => -0.17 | 18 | 31.1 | 25.8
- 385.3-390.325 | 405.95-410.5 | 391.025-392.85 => 0.00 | 17.8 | 31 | 20.5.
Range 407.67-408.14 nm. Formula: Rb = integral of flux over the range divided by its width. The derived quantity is 29.5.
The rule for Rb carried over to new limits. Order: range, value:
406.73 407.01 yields 29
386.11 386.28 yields 17.8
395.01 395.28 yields 22.6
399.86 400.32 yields 31.4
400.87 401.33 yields 31.7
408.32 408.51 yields 33.6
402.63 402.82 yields 32.3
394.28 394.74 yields 19.5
